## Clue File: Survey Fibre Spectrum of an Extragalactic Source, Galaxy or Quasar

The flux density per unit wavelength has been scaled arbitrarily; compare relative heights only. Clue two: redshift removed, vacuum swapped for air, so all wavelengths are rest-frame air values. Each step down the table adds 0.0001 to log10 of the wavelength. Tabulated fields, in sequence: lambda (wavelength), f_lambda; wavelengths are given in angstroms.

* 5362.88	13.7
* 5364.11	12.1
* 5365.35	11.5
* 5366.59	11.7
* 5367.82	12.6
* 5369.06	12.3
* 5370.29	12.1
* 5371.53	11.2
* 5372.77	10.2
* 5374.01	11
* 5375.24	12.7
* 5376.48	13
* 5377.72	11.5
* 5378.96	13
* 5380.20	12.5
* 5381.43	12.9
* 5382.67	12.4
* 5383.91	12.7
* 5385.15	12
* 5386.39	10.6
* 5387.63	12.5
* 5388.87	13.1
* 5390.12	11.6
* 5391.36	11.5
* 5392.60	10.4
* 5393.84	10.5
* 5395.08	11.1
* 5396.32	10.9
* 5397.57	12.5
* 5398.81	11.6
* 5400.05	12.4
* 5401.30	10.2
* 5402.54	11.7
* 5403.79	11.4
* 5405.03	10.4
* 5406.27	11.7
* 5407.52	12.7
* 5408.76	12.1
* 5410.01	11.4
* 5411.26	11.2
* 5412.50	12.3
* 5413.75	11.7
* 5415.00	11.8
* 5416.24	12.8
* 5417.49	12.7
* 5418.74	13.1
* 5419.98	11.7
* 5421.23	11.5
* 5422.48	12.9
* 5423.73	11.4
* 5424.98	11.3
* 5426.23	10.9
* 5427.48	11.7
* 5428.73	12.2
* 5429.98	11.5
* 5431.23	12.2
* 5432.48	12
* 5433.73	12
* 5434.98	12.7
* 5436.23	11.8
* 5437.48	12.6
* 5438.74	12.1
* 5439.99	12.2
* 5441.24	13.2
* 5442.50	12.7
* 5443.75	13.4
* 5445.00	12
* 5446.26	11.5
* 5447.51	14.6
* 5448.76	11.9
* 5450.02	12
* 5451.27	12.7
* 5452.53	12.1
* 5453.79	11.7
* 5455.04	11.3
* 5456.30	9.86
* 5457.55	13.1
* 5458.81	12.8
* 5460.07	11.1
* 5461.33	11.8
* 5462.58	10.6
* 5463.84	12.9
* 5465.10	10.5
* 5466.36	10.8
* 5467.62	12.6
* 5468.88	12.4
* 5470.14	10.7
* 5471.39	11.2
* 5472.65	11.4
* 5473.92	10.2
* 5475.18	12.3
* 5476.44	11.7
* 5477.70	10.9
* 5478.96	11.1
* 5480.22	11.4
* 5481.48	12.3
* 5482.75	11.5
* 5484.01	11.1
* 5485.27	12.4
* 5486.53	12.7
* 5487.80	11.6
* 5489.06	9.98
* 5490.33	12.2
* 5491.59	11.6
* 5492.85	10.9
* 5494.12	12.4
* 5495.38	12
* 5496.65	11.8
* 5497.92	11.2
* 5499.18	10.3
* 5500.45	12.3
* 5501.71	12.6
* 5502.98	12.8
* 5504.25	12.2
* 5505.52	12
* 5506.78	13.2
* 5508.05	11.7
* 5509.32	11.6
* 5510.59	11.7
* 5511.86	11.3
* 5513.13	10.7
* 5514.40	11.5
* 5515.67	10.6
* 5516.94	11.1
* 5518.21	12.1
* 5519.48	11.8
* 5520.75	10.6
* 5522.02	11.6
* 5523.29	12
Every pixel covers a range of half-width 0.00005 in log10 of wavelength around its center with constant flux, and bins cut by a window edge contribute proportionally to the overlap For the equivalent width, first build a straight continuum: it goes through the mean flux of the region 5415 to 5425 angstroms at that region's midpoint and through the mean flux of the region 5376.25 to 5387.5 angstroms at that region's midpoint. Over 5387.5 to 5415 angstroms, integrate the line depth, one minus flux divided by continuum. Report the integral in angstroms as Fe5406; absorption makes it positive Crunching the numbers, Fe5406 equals 1.5 angstroms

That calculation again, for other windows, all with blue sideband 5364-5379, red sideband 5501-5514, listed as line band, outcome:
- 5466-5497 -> 1.0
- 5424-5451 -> -0.7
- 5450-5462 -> 0.1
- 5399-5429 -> 0.3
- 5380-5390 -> -0.4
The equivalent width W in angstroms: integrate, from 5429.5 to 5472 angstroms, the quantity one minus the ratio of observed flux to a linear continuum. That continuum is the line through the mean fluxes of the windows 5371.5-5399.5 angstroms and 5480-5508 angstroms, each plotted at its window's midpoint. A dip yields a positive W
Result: -0.7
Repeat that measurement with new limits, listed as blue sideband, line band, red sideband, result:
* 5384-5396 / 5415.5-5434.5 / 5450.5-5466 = -0.64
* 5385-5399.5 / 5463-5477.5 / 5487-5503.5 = 0.18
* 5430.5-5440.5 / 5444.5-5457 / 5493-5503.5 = 0.15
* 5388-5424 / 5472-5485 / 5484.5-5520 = 0.34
